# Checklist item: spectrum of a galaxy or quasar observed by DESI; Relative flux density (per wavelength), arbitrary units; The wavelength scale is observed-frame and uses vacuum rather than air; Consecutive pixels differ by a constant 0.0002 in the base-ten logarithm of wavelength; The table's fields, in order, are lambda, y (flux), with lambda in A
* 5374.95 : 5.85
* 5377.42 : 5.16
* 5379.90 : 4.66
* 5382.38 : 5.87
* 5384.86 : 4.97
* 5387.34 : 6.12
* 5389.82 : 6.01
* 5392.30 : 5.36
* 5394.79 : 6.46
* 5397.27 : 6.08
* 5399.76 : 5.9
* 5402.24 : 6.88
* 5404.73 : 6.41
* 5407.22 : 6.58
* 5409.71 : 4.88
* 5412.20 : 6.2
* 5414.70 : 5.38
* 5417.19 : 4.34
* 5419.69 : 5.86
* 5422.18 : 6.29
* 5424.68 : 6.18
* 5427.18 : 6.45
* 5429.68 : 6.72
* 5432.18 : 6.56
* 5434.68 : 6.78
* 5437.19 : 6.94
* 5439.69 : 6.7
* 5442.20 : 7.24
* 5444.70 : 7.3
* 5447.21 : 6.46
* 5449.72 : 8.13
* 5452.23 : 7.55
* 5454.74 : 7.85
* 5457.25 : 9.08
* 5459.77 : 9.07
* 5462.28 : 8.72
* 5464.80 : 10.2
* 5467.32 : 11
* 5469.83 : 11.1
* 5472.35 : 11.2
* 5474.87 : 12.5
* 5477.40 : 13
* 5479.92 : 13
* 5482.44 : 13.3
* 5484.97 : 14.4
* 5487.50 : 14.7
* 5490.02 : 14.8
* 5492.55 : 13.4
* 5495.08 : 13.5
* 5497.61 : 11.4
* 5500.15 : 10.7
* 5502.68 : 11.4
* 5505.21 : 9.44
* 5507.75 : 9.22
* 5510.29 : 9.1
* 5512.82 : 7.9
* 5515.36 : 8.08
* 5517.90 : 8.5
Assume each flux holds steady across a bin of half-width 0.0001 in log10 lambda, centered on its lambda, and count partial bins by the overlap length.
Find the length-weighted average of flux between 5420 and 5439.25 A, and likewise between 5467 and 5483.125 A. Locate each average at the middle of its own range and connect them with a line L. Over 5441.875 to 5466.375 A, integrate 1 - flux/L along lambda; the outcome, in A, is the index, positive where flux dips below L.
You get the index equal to 3.5 A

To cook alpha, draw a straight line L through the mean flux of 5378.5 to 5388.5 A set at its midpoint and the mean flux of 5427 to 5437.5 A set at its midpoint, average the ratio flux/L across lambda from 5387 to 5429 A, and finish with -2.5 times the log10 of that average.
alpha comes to 0.01 mag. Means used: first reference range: 5.39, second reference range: 6.69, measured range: 5.97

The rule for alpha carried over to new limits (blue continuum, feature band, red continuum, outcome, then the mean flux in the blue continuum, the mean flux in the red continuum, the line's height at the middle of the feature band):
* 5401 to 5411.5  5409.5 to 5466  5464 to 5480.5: 0.25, 6.19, 11.7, 8.82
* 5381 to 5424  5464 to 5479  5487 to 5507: -0.10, 5.86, 12.2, 10.5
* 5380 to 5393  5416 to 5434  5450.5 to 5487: 0.31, 5.59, 10.9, 8.08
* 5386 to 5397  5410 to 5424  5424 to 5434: 0.14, 5.99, 6.51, 6.35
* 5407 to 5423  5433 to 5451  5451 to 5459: 0.04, 5.57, 8.22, 7.36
